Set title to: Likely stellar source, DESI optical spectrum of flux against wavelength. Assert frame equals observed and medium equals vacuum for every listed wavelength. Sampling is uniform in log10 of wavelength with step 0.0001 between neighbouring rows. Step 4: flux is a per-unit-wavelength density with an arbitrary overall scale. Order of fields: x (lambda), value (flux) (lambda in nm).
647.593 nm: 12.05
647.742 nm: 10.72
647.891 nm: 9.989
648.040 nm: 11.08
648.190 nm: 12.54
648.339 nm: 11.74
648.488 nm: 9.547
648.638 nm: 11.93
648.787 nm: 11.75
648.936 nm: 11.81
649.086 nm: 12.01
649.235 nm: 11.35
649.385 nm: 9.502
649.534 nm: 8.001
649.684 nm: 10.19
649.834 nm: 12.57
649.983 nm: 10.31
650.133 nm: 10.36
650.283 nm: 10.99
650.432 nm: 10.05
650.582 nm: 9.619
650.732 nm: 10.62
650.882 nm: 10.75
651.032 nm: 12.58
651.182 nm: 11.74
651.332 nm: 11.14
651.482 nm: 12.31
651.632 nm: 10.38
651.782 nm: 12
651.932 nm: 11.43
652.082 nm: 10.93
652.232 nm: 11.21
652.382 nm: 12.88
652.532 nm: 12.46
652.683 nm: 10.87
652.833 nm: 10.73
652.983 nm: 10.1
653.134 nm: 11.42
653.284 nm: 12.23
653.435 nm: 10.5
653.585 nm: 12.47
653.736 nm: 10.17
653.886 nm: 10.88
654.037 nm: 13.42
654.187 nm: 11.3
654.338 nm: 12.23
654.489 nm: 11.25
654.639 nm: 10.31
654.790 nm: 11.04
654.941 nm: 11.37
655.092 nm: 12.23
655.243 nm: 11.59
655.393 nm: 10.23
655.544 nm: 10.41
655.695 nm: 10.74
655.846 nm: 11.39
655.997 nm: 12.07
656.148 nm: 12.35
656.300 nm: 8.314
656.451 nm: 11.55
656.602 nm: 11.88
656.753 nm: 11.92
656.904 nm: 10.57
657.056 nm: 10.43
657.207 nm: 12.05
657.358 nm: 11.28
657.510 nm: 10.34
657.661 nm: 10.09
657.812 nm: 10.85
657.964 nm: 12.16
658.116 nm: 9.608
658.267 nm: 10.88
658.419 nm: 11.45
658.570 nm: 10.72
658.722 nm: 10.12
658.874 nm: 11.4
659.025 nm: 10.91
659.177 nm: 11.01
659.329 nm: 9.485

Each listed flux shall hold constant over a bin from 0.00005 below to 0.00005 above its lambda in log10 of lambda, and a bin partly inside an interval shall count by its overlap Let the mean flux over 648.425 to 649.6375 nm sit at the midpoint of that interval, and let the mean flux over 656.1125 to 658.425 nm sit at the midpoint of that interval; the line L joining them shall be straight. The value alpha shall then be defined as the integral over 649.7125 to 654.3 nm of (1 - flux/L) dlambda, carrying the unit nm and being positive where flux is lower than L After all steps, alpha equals -0.20 nm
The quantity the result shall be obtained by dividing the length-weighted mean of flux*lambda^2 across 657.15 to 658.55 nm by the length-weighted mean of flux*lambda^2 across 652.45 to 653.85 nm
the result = 1.0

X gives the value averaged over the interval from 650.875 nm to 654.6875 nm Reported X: 11.5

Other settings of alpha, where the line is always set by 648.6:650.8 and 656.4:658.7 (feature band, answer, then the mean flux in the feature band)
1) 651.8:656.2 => -0.20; 11.4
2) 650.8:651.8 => -0.07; 11.5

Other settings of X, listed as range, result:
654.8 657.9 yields 11.1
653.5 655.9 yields 11.3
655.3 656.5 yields 10.9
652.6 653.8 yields 11.1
